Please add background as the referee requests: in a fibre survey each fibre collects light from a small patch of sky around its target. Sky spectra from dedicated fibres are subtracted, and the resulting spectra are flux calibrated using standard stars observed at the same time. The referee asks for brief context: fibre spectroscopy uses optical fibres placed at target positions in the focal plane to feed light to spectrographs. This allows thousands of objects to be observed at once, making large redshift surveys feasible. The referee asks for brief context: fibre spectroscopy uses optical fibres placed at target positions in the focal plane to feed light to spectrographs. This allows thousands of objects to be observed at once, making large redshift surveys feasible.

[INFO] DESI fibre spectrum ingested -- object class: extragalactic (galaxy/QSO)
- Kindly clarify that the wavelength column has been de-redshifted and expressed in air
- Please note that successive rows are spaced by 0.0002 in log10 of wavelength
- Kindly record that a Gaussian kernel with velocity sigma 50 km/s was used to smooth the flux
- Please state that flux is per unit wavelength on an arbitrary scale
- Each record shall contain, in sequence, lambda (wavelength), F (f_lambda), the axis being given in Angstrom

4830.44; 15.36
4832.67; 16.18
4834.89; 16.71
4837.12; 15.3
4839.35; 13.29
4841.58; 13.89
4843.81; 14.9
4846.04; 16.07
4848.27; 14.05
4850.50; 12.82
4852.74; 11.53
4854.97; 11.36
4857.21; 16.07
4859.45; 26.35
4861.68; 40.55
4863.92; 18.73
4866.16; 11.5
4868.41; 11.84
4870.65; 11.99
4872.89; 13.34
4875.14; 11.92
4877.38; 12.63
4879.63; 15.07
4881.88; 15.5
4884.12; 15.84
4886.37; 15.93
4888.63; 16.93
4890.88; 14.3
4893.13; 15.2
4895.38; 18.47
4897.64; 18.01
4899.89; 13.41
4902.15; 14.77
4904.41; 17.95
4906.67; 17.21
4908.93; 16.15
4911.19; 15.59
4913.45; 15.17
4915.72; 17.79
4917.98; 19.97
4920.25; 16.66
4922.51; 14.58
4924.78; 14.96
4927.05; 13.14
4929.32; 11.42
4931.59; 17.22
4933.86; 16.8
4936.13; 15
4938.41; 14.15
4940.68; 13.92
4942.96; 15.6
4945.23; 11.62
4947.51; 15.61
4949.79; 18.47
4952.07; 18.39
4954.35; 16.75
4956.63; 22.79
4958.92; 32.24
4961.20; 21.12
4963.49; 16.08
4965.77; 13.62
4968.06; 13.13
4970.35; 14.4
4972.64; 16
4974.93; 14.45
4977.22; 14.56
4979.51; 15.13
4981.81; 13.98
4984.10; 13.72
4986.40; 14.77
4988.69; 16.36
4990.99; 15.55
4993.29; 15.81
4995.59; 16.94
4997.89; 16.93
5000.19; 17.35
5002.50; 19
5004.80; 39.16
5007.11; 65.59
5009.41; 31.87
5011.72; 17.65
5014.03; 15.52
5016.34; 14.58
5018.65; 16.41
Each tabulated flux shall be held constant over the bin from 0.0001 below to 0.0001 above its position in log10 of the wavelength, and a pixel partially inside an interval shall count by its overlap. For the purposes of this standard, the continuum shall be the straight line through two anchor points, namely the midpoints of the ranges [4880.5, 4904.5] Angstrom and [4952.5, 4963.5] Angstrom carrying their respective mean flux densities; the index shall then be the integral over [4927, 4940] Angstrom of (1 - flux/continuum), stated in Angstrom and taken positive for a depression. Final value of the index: 3.4 Angstrom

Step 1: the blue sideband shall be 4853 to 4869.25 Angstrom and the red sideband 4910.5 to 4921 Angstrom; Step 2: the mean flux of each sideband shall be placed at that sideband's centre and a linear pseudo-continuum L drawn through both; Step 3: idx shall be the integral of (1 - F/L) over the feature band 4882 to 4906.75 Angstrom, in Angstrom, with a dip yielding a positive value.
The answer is 2.5 Angstrom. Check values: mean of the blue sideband 19.2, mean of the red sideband 17.1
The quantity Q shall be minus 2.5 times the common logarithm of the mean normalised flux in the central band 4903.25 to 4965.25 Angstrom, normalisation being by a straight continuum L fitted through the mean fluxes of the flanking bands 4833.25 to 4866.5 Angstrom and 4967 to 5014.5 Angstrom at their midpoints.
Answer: 0.12 mag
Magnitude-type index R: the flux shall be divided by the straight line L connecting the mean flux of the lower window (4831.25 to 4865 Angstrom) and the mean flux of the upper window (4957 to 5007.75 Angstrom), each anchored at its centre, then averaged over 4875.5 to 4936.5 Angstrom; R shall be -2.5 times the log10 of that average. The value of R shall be 0.15 mag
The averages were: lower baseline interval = 17.2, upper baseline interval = 19.4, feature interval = 15.7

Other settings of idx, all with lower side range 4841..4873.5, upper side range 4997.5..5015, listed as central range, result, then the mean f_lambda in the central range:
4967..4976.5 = 4.1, 14.5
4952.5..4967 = 2.6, 20.3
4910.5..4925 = 3.3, 16.5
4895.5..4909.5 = 2.6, 16.4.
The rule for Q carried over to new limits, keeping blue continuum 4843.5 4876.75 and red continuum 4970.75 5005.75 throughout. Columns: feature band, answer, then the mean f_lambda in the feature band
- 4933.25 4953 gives 0.09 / 15.4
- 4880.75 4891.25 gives 0.04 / 15.8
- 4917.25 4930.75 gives 0.11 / 15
